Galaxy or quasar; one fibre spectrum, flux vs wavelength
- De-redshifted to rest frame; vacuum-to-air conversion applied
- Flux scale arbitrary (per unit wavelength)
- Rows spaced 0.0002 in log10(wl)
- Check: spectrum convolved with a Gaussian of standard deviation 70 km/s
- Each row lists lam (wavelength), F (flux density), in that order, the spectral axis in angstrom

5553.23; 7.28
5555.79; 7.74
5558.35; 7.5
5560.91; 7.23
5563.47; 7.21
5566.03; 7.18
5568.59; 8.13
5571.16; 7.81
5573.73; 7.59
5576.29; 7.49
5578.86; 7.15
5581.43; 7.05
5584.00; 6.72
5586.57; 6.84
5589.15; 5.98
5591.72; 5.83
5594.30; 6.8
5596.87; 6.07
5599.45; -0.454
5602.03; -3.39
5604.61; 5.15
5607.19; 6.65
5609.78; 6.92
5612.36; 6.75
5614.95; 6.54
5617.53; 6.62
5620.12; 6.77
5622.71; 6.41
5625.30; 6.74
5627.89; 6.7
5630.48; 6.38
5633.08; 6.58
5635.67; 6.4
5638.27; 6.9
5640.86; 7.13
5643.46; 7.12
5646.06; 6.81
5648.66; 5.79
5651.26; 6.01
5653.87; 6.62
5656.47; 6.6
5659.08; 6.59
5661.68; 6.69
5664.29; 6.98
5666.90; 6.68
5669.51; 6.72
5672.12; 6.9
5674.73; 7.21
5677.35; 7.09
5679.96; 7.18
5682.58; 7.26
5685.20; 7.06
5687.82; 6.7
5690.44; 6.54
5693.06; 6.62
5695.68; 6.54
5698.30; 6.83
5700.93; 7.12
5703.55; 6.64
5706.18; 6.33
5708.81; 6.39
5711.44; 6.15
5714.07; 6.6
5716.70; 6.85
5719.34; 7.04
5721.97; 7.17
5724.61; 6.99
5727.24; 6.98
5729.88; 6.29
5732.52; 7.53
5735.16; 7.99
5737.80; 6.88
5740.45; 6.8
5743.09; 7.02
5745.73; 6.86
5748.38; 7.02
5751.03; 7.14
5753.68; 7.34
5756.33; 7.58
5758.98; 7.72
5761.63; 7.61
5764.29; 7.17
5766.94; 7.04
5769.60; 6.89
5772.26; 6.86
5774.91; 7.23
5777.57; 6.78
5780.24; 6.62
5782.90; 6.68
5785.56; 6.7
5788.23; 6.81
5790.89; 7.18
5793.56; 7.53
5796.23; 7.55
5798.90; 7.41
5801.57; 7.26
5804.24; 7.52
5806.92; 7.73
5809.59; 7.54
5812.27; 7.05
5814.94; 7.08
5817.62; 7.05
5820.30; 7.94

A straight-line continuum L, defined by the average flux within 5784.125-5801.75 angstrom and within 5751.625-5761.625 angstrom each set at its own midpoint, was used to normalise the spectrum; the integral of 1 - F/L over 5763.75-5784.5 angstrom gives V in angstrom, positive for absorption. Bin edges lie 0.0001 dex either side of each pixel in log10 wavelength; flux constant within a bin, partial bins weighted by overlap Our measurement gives 1.3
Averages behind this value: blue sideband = 7.53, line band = 6.9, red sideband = 7.2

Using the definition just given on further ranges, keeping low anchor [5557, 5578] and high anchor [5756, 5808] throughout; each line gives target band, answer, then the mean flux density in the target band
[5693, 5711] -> 1.7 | 6.62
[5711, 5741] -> 1.2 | 6.97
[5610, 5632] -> 2.4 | 6.63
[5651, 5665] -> 1.5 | 6.61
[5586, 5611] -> 9.7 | 4.57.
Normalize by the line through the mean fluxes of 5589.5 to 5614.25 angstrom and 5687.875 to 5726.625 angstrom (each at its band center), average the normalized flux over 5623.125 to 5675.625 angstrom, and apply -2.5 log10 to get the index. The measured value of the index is -0.20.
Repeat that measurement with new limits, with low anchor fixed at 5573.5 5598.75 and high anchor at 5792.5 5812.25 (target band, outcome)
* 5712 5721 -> 0.050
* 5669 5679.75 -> -0.015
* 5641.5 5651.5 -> 0.046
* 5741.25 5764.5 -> -0.001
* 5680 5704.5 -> 0.027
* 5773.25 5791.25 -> 0.083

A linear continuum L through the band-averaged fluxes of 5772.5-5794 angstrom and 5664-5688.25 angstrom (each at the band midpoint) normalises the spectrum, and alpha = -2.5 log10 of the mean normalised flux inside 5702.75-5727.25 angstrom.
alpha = 0.04 mag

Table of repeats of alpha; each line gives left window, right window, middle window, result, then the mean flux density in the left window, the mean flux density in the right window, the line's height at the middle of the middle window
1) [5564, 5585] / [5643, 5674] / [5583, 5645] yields 0.20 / 7.39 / 6.62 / 7.03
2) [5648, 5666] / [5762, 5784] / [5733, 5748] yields -0.05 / 6.5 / 6.94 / 6.82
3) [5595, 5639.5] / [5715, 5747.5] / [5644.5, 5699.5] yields -0.08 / 5.53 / 7.03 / 6.25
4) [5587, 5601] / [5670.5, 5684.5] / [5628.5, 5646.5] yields -0.13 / 4.81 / 7.11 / 6.01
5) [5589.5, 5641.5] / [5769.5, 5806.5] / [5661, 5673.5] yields -0.12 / 5.67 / 7.1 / 6.09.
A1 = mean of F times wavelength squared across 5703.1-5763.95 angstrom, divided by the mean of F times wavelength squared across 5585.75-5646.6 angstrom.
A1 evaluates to 1.3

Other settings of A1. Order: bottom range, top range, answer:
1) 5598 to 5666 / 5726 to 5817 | 1.27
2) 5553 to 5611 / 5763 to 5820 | 1.25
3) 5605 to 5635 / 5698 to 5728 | 1.06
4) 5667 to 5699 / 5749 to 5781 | 1.07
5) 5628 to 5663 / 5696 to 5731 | 1.04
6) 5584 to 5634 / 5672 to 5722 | 1.25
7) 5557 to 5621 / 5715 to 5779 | 1.22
